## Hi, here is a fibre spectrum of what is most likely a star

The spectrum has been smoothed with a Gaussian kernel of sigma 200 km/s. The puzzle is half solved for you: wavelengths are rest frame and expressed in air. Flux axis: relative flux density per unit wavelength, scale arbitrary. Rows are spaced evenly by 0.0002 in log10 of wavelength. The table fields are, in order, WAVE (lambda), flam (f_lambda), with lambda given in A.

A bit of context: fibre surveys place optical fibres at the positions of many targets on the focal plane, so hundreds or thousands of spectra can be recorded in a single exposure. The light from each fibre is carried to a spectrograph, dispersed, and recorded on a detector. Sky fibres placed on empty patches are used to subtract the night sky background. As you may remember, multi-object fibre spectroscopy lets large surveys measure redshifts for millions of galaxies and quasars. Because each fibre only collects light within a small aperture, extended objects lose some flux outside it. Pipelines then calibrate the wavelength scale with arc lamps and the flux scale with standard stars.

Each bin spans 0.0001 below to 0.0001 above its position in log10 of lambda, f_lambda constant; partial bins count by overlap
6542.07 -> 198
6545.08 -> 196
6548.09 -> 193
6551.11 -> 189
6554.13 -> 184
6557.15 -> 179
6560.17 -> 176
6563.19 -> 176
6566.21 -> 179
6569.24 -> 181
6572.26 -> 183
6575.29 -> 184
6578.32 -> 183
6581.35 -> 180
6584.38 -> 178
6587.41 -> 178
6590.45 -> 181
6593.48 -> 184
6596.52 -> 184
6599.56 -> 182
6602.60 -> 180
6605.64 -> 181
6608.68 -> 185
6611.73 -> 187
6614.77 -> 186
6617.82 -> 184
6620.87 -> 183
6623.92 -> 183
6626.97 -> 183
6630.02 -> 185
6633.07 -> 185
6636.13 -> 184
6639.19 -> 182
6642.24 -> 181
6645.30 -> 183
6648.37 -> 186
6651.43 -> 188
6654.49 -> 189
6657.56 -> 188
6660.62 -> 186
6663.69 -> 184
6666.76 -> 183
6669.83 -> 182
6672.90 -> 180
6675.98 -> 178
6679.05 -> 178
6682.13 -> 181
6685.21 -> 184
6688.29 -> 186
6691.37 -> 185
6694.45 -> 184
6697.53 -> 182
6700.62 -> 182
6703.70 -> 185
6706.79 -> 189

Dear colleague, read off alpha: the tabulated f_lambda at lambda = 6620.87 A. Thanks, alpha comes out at 183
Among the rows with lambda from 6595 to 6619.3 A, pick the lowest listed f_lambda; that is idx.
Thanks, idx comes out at 180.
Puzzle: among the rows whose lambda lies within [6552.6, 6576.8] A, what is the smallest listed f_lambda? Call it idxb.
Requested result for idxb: 176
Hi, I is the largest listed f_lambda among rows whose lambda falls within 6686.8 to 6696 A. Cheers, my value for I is 186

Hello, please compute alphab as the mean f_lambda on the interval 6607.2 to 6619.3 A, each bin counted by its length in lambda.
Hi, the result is 185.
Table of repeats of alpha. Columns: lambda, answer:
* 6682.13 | 181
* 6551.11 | 189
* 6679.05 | 178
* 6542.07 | 198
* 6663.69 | 184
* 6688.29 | 186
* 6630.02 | 185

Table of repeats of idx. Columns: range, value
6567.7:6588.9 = 178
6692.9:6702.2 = 182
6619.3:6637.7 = 183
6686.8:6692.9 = 185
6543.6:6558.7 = 179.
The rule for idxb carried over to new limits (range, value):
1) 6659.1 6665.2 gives 184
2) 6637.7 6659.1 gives 181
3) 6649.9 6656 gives 188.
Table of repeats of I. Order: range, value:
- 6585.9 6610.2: 185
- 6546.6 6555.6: 193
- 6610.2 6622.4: 187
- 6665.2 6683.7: 183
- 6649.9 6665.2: 189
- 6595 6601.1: 184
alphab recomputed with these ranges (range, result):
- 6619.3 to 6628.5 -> 183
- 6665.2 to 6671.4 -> 183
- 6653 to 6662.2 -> 188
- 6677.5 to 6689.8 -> 182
